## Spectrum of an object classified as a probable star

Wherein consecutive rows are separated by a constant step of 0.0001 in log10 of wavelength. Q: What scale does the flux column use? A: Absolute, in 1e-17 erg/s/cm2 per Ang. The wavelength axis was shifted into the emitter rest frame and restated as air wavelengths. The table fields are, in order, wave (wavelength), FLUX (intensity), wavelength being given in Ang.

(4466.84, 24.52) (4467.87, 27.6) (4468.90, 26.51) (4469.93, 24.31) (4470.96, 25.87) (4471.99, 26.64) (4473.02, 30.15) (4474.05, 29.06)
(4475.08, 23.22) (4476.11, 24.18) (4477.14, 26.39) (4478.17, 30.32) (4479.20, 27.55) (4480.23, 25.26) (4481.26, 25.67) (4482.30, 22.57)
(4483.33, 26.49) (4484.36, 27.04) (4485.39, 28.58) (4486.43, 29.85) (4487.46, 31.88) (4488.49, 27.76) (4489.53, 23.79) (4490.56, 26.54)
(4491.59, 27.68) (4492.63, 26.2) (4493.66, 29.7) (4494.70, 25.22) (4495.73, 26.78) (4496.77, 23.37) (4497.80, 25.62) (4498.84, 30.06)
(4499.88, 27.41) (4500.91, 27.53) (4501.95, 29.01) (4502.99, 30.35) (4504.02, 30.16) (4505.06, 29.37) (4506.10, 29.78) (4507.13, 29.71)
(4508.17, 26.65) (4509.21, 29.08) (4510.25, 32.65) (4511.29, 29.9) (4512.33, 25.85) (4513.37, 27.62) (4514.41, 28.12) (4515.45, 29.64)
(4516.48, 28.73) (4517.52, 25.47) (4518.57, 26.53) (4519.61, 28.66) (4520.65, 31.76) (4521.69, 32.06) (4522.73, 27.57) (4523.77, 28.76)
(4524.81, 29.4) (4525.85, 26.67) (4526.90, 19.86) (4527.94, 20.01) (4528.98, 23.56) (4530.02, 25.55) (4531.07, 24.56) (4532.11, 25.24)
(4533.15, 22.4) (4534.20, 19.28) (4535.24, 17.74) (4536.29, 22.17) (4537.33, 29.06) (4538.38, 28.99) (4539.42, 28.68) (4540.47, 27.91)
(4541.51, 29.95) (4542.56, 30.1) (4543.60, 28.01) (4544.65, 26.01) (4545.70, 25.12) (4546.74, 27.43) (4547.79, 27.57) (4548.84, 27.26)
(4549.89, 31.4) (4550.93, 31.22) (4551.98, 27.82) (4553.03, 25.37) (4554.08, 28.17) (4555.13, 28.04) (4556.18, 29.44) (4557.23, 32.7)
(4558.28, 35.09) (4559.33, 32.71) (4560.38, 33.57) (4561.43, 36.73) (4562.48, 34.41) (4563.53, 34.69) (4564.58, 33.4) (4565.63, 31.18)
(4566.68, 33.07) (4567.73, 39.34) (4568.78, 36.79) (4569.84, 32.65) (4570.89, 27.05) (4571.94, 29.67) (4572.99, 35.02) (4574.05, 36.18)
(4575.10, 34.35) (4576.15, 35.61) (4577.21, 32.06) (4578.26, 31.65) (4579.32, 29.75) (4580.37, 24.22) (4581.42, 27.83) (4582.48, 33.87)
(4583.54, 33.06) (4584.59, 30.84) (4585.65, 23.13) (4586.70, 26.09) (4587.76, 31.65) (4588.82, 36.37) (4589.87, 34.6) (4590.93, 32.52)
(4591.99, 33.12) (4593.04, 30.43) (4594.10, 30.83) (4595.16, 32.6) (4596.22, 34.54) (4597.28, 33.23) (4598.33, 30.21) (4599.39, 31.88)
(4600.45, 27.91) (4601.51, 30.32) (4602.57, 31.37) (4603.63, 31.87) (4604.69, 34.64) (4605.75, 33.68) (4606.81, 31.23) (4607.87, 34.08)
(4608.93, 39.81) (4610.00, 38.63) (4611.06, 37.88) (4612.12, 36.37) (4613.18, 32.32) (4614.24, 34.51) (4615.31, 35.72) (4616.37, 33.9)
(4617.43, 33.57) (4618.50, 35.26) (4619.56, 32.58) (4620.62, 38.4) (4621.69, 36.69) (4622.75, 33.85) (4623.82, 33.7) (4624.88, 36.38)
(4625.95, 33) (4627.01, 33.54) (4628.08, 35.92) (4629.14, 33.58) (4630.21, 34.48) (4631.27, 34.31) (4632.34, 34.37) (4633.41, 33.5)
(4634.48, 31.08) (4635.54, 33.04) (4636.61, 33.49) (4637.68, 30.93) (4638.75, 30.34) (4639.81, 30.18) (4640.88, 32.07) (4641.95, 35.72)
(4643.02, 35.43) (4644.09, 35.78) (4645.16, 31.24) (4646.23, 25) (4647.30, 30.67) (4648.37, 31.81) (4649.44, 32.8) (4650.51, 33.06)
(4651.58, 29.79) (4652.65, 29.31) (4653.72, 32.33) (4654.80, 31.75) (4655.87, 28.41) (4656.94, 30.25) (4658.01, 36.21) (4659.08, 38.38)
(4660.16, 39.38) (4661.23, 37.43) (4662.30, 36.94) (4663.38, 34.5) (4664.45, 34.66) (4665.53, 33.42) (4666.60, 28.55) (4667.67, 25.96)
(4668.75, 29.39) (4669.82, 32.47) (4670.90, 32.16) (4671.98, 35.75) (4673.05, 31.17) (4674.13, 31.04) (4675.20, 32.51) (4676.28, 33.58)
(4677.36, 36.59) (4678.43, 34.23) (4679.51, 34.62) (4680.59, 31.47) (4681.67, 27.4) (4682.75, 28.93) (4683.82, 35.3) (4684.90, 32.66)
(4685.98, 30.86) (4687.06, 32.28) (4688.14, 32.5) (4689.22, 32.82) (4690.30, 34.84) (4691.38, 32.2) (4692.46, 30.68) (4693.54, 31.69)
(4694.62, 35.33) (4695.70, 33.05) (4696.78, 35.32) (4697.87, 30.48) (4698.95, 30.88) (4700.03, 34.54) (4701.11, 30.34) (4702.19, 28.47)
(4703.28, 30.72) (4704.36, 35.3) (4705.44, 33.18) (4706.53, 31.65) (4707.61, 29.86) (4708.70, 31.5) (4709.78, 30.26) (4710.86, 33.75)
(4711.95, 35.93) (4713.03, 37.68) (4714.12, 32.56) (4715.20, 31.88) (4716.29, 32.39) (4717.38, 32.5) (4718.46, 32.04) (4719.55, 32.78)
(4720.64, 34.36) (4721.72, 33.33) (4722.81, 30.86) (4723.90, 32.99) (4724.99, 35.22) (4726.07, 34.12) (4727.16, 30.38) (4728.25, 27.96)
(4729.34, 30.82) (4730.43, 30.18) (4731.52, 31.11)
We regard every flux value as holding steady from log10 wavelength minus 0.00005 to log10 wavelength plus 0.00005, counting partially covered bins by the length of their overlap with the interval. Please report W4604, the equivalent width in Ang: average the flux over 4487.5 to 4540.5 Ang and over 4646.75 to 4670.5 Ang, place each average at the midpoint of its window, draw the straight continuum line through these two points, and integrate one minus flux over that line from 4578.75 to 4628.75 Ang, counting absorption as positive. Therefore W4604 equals -4.0 Ang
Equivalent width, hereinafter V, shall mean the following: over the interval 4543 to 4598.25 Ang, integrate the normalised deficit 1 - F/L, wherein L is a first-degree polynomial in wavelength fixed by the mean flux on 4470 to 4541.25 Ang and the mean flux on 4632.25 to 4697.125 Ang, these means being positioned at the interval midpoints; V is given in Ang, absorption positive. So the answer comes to -3.8 Ang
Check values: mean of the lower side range 27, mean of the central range 31.3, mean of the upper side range 32.6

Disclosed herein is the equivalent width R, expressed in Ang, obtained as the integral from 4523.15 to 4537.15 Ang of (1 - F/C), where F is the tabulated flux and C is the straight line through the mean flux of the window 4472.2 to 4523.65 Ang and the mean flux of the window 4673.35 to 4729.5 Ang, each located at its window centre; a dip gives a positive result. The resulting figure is 2.42 Ang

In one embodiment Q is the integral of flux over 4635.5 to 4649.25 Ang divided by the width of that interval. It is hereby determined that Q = 32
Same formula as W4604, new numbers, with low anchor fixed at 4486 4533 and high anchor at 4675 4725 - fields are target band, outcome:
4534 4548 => 1.0 Ang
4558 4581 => -3.1 Ang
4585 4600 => -0.9 Ang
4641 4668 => -1.2 Ang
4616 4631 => -2.0 Ang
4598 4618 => -2.3 Ang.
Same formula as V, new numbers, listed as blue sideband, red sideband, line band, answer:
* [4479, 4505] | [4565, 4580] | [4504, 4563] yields 4.4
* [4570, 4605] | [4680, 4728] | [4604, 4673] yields -3.5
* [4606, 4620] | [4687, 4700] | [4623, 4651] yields 1.2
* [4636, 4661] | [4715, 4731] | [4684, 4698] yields -0.2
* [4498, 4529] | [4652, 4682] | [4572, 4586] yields -0.6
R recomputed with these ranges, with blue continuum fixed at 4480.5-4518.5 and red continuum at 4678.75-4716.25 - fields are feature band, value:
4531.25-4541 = 1.37 Ang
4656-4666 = -1.22 Ang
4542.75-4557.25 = 0.41 Ang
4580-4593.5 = -0.38 Ang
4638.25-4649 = -0.24 Ang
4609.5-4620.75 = -1.77 Ang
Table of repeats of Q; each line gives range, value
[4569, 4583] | 31.6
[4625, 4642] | 33.1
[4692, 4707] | 32.3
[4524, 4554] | 26.1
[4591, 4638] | 33.7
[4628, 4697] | 32.7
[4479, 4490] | 26.9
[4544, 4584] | 31.3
